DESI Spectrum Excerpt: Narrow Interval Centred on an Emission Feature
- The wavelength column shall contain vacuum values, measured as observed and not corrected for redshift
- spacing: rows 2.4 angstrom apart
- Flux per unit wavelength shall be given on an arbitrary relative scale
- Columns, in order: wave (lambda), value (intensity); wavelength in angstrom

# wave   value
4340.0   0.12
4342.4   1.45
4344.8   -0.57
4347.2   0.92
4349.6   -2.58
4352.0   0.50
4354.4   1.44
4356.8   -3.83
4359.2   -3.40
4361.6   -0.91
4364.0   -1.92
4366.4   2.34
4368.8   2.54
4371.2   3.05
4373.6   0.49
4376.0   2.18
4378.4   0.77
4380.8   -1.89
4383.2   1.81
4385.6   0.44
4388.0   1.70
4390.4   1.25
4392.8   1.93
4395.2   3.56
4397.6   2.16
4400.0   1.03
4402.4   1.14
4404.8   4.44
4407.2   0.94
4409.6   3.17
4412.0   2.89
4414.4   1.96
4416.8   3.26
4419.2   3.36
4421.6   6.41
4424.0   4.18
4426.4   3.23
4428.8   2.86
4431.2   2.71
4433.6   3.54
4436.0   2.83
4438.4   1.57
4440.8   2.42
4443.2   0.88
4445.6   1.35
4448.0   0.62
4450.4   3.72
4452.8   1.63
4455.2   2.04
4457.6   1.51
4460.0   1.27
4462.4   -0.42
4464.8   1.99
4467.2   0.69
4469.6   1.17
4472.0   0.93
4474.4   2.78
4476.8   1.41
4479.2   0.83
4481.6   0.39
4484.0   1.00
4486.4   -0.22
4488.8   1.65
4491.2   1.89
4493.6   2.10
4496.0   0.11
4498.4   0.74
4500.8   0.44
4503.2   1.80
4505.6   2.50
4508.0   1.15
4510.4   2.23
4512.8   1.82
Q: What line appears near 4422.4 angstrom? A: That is C IV 1549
